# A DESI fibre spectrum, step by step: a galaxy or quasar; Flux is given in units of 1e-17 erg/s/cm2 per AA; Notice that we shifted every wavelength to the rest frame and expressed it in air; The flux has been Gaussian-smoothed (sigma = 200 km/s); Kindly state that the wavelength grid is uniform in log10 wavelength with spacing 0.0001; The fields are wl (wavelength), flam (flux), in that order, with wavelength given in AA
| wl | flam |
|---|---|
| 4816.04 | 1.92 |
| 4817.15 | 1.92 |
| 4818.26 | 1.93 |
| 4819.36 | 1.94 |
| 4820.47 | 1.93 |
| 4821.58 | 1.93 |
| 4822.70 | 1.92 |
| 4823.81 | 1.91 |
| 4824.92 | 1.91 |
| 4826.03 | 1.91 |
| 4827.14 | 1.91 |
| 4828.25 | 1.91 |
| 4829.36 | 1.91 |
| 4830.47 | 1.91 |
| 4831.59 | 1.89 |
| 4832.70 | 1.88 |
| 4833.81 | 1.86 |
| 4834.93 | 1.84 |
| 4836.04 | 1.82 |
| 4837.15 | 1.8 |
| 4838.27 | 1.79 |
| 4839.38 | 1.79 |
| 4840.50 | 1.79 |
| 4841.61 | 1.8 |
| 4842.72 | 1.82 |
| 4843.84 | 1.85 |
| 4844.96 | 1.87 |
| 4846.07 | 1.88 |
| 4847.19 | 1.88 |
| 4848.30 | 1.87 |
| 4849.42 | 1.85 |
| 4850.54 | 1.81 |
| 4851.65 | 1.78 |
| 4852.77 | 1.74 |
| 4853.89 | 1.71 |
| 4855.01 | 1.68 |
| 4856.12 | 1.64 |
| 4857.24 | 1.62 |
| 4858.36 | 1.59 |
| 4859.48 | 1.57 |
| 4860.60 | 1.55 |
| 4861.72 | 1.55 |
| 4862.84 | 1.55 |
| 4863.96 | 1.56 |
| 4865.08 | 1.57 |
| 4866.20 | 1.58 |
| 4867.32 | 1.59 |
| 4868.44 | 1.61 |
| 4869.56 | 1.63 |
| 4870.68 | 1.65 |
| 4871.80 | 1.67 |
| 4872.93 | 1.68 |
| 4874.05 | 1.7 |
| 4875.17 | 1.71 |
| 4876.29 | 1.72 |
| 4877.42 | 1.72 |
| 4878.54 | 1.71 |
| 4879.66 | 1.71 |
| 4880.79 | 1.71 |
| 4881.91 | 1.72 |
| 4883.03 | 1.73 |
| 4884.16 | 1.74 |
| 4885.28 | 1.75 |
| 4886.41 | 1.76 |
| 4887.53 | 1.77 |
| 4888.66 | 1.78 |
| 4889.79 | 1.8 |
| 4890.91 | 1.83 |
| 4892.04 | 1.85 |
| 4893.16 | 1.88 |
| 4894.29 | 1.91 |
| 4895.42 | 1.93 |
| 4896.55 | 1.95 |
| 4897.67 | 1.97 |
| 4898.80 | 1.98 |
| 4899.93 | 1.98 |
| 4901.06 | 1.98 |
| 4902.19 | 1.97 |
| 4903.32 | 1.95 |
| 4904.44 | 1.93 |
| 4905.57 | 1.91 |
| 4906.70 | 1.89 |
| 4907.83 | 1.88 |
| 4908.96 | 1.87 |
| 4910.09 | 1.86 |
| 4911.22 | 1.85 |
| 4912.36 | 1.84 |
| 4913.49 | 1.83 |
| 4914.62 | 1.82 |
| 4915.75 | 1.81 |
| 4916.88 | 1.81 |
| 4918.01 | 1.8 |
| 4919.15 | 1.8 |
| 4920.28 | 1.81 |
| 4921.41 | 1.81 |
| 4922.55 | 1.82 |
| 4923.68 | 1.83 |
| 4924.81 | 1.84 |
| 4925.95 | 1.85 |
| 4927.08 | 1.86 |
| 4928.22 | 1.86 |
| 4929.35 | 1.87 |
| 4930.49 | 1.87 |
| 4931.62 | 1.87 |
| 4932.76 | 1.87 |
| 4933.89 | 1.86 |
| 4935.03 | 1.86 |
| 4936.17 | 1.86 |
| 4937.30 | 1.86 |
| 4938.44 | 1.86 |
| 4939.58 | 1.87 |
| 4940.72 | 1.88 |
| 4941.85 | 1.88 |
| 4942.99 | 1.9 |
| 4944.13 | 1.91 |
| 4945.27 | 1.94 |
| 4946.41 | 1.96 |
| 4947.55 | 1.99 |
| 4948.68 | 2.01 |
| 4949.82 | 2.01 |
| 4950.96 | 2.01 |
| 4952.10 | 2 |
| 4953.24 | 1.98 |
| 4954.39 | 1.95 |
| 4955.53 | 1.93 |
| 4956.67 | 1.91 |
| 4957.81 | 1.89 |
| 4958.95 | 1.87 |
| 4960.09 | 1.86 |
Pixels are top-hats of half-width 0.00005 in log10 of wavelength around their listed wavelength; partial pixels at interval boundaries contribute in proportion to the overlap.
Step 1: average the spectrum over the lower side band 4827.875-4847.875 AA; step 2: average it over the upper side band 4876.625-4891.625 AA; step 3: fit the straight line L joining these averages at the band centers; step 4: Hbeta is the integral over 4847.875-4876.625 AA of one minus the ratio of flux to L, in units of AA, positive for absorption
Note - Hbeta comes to 2.2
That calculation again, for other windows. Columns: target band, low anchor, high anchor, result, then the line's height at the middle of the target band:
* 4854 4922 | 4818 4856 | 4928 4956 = 4.17 AA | 1.88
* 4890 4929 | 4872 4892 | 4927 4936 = -1.45 AA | 1.81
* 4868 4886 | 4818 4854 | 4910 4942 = 1.50 AA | 1.85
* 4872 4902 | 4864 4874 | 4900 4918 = -1.15 AA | 1.74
